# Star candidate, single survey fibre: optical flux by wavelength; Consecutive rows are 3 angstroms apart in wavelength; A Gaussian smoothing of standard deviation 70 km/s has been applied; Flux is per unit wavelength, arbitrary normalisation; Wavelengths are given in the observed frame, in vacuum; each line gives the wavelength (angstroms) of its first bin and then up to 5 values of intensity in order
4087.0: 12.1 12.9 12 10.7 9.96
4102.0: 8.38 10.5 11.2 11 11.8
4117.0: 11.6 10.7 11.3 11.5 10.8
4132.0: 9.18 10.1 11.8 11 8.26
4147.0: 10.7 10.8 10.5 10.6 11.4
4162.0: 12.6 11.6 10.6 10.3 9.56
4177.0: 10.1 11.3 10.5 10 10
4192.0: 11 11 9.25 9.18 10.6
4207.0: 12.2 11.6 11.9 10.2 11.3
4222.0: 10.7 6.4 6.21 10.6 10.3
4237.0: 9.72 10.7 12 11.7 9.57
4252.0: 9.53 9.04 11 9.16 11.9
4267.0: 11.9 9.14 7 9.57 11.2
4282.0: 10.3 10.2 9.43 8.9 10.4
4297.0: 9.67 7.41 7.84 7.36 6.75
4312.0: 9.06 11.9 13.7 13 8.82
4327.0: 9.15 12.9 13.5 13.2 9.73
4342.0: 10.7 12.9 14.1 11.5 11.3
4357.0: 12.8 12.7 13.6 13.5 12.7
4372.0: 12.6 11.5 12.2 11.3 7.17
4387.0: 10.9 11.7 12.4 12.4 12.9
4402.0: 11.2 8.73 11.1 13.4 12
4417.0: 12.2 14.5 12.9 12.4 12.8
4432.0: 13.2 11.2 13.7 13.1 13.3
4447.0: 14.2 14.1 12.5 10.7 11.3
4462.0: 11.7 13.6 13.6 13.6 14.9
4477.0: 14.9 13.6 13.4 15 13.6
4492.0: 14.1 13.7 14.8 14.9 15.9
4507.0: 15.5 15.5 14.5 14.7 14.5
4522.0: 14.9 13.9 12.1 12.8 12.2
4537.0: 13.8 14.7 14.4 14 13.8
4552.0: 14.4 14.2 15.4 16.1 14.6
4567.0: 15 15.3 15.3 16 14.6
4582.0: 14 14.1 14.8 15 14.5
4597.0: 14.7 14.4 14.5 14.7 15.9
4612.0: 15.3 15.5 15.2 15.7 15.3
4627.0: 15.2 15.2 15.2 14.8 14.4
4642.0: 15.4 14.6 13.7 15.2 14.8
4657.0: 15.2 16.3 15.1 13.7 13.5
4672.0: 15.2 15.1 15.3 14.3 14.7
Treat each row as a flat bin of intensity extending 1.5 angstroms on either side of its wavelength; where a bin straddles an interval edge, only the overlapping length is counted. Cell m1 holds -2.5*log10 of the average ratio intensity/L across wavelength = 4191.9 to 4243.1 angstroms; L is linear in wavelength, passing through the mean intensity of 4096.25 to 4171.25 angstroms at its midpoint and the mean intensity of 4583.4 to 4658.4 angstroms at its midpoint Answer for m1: 0.125 mag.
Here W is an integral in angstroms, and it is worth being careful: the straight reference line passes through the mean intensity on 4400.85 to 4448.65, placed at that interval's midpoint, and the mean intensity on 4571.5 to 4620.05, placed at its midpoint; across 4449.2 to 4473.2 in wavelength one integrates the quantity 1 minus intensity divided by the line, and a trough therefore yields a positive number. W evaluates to 0.7 angstroms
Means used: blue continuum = 12.5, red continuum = 14.9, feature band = 12.7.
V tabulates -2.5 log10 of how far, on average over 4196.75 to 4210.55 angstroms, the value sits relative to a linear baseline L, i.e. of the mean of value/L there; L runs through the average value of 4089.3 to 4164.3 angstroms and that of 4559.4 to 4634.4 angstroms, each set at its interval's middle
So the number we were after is 0.10 mag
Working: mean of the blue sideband 10.8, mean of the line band 10.5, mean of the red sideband 15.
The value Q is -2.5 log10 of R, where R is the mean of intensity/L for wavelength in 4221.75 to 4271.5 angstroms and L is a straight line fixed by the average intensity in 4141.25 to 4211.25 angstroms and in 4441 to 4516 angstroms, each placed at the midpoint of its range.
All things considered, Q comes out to 0.144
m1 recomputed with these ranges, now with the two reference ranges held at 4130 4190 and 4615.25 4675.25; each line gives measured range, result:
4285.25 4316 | 0.31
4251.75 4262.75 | 0.17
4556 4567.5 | -0.08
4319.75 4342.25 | 0.07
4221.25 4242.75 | 0.20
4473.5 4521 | -0.08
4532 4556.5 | 0.01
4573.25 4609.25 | -0.02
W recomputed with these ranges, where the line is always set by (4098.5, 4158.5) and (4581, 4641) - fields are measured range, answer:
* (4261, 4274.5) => 2.2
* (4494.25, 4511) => -1.4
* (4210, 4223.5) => 0.4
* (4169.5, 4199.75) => 2.2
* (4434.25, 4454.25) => 0.3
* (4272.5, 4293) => 4.0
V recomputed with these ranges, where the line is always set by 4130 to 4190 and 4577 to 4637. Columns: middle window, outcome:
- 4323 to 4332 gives 0.16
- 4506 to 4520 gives -0.07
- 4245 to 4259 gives 0.14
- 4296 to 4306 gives 0.42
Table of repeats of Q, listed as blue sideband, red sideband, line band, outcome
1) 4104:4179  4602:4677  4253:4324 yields 0.223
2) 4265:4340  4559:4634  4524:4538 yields 0.085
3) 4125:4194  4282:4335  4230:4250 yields -0.040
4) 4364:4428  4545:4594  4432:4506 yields -0.035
